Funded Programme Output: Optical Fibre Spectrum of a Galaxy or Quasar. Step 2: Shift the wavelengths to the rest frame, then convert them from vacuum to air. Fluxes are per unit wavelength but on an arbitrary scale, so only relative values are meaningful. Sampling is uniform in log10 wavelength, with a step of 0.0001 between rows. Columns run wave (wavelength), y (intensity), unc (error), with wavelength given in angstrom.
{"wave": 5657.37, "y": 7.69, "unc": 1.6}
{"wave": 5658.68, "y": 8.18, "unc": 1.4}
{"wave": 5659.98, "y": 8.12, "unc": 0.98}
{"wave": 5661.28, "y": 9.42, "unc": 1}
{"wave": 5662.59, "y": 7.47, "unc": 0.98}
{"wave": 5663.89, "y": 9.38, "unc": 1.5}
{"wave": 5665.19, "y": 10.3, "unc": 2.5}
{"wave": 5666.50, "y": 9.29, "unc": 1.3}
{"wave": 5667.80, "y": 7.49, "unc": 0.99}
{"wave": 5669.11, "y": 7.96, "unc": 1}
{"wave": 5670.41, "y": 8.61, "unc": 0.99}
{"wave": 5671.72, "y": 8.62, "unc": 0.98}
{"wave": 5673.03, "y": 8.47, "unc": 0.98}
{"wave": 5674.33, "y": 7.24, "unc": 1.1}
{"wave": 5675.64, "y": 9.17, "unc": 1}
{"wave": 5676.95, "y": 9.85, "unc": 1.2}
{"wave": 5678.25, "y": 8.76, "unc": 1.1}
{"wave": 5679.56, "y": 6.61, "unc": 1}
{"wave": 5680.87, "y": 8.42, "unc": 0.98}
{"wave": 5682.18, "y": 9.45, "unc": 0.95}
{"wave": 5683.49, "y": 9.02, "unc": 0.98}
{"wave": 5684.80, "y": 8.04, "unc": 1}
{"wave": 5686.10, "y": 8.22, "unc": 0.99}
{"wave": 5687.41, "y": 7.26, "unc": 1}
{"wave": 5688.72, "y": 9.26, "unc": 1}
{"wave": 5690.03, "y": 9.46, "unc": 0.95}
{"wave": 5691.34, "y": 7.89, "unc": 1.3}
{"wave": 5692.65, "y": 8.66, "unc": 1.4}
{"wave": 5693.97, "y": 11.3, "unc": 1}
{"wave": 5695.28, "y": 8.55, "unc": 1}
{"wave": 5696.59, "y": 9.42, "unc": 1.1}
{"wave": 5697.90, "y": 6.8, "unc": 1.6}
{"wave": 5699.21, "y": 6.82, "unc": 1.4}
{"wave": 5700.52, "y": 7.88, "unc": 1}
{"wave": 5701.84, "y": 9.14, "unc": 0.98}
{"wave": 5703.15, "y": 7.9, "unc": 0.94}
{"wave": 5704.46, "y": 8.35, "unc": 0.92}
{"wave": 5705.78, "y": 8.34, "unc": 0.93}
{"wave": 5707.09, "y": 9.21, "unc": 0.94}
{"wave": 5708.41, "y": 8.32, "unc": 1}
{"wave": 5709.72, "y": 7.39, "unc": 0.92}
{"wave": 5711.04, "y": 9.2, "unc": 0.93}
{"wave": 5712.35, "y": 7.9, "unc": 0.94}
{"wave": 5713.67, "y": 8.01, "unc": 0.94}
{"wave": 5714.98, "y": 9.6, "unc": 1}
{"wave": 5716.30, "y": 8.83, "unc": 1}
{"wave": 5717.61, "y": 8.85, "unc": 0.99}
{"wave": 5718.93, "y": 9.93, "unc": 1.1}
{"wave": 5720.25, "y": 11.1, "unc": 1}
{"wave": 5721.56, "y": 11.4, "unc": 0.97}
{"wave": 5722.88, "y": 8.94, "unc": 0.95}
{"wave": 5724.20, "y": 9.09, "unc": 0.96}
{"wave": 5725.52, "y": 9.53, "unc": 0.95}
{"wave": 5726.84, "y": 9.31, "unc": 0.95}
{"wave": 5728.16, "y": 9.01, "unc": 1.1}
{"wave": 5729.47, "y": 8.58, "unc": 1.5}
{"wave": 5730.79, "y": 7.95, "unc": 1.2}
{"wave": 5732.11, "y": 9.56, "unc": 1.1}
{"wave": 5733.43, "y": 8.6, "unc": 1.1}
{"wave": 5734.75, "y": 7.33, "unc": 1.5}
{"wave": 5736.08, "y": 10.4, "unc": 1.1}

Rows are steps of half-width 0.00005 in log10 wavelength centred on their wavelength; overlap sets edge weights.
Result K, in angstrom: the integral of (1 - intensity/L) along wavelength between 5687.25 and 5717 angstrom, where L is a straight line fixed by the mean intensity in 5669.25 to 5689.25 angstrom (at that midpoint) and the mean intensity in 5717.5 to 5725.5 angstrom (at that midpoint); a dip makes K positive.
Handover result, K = 2.3 angstrom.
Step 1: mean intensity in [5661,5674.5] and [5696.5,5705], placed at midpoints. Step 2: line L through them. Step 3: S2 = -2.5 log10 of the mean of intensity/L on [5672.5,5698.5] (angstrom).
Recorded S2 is -0.05 mag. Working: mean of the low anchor 8.59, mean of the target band 8.6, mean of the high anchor 7.95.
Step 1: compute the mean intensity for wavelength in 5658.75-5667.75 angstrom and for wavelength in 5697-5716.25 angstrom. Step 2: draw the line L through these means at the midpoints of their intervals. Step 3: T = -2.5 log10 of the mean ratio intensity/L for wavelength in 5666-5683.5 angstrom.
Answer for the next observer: 0.028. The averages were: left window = 8.85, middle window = 8.47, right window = 8.24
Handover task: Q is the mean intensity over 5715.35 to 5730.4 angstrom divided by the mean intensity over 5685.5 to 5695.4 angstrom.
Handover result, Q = 1.07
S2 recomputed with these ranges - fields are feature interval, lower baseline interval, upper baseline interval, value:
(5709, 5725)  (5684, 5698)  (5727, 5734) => -0.05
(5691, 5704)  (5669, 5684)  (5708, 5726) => 0.05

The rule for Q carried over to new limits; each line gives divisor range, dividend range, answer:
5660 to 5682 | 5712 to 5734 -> 1.07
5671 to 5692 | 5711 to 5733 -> 1.09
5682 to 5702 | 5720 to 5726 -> 1.17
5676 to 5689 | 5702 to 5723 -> 1.06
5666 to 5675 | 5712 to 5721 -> 1.12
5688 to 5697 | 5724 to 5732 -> 0.97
